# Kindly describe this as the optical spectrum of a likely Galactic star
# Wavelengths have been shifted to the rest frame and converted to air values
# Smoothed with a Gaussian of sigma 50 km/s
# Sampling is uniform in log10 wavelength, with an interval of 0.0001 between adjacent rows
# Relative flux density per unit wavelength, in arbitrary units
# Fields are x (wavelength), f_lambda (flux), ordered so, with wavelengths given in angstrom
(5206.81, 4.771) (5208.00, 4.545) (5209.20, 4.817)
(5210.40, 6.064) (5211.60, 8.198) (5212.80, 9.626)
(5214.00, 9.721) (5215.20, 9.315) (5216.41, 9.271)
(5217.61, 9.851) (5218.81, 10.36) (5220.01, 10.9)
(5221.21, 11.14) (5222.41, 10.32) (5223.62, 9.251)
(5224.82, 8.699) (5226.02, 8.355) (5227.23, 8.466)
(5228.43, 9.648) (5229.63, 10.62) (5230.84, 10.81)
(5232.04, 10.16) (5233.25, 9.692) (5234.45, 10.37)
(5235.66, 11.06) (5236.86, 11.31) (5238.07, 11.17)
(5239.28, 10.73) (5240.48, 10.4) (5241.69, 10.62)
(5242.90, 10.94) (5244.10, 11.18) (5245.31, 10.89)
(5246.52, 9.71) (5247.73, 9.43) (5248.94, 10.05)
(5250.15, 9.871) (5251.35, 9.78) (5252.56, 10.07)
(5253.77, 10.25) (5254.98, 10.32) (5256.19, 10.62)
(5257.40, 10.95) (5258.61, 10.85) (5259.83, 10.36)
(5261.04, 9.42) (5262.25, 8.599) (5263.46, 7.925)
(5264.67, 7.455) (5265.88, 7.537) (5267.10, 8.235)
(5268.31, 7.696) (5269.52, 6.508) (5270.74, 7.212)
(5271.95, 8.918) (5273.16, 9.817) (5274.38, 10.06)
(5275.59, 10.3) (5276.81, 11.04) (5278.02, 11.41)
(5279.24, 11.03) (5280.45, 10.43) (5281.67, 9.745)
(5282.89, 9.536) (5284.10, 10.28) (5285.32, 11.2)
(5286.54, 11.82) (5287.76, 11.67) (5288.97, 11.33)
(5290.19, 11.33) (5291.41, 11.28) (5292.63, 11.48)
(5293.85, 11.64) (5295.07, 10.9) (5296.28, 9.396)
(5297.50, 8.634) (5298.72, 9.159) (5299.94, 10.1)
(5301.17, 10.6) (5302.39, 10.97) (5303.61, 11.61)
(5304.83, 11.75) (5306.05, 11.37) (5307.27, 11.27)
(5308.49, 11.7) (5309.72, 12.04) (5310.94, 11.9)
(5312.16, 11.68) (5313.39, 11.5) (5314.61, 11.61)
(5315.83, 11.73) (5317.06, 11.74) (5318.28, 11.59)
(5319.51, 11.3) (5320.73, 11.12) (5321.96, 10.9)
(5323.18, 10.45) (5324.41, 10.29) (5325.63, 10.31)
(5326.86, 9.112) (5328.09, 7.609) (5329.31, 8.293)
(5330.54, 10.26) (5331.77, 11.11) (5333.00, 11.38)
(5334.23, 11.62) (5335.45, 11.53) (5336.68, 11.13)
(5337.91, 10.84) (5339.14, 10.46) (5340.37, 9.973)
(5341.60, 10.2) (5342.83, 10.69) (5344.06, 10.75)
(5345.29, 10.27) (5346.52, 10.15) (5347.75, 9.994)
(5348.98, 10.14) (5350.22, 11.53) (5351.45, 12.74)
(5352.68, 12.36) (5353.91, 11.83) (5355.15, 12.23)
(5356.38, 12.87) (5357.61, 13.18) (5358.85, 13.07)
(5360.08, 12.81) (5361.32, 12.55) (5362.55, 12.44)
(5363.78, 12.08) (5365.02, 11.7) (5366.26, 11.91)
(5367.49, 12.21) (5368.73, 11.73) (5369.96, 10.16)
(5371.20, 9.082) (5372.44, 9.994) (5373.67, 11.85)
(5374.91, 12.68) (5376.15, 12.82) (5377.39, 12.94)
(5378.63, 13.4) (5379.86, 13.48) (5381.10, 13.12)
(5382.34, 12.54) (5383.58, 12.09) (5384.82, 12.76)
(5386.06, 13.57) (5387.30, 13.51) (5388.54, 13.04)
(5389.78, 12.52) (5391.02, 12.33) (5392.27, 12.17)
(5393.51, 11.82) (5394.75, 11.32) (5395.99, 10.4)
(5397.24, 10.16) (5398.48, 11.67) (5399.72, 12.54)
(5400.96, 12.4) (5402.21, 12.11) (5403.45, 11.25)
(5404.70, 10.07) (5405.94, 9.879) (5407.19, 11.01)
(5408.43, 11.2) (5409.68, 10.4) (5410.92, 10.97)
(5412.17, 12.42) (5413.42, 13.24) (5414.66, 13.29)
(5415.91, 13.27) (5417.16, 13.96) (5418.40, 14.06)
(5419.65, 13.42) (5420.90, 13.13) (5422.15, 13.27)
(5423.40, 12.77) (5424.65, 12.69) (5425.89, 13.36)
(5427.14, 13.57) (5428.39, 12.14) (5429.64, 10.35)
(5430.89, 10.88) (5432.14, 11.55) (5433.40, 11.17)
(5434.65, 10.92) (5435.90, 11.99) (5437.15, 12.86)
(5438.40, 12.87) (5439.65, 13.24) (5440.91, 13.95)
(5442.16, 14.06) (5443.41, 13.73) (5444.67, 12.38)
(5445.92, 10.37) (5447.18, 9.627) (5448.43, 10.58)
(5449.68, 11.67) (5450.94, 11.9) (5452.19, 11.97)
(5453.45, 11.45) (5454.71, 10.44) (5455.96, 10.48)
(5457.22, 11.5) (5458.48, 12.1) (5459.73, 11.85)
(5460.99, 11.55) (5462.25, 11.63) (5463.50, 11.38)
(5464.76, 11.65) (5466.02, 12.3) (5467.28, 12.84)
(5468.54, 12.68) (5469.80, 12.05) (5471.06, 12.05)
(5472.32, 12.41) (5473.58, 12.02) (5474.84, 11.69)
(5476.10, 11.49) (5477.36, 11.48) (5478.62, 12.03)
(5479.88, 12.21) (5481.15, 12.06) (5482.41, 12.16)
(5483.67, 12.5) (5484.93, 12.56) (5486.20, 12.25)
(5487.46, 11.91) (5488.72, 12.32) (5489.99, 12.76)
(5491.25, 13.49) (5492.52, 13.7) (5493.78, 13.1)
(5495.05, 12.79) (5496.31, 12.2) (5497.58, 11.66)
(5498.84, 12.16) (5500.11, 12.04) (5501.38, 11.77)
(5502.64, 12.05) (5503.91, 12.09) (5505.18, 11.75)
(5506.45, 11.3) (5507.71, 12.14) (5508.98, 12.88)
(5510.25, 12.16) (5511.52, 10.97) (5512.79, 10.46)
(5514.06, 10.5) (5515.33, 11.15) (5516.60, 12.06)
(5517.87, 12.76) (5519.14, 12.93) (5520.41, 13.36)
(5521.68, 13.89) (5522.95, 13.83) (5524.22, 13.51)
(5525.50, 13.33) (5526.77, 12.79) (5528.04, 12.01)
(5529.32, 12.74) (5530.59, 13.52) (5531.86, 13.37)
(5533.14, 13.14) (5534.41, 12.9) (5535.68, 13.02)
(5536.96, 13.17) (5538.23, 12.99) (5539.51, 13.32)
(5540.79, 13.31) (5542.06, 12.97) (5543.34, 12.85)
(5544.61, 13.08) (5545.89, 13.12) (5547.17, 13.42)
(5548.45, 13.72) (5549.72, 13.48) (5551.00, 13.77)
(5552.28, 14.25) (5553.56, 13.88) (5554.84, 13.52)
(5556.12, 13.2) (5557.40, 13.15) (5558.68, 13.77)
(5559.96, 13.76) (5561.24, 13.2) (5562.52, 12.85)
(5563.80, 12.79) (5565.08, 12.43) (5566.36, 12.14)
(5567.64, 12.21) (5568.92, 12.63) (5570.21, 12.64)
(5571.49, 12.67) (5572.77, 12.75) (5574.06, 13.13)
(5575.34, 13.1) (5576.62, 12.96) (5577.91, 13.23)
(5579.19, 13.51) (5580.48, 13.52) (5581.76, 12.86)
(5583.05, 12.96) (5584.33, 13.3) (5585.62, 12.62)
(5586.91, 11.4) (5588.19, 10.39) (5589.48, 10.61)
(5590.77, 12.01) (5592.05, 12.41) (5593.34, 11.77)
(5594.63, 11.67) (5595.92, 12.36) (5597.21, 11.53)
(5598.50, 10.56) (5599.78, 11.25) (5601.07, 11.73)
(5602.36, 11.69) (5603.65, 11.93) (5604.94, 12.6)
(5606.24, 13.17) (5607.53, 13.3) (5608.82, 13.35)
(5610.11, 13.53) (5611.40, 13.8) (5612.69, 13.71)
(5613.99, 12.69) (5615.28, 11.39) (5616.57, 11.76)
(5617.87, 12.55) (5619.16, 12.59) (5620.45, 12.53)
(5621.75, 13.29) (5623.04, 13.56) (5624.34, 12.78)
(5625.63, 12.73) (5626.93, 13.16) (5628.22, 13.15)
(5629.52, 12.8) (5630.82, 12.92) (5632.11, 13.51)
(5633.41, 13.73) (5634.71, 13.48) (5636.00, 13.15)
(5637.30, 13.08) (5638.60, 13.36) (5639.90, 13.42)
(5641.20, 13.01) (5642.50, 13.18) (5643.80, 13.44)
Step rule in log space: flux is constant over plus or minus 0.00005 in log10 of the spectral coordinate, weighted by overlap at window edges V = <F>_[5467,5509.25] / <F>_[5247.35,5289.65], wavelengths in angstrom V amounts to 1.3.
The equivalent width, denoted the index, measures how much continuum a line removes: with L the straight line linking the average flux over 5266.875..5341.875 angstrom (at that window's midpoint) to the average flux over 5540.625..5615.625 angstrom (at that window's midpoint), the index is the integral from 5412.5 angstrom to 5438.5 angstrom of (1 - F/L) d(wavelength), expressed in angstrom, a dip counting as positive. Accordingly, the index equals -2.4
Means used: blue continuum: 10.5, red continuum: 12.7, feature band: 12.6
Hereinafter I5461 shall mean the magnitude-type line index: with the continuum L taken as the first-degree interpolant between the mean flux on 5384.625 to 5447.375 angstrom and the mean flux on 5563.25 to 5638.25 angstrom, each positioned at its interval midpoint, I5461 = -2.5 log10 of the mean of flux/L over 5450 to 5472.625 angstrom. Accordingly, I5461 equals 0.05 mag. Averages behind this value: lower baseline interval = 12.2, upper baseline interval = 12.6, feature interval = 11.8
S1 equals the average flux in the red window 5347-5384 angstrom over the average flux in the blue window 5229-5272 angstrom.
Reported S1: 1.2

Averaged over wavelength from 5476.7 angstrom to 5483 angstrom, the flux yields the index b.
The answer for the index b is 12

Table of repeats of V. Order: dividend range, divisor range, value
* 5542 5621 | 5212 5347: 1.23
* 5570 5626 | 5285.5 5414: 1.10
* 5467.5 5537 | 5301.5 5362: 1.11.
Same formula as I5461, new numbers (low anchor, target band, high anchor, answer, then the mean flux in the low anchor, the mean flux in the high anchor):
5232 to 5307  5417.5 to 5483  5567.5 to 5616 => -0.06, 10.2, 12.4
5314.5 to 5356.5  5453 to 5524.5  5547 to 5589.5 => 0.01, 10.8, 13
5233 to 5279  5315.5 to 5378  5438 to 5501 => -0.04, 9.82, 12.1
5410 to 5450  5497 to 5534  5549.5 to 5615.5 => 0.02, 12.4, 12.7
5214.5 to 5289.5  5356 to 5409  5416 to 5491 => -0.06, 9.95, 12.2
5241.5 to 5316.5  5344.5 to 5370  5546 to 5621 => -0.09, 10.3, 12.7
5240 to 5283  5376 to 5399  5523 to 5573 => -0.11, 9.7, 13.1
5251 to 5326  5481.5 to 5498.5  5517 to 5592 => -0.02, 10.4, 13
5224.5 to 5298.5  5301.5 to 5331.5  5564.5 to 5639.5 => -0.05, 10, 12.6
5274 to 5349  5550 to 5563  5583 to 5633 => -0.12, 10.8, 12.4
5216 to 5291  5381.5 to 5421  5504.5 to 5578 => -0.06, 9.99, 12.9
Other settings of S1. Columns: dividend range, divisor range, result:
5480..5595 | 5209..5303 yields 1.28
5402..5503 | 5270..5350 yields 1.14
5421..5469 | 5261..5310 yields 1.19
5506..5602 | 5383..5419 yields 1.05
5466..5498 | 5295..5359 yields 1.13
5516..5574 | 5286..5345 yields 1.21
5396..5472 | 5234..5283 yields 1.22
